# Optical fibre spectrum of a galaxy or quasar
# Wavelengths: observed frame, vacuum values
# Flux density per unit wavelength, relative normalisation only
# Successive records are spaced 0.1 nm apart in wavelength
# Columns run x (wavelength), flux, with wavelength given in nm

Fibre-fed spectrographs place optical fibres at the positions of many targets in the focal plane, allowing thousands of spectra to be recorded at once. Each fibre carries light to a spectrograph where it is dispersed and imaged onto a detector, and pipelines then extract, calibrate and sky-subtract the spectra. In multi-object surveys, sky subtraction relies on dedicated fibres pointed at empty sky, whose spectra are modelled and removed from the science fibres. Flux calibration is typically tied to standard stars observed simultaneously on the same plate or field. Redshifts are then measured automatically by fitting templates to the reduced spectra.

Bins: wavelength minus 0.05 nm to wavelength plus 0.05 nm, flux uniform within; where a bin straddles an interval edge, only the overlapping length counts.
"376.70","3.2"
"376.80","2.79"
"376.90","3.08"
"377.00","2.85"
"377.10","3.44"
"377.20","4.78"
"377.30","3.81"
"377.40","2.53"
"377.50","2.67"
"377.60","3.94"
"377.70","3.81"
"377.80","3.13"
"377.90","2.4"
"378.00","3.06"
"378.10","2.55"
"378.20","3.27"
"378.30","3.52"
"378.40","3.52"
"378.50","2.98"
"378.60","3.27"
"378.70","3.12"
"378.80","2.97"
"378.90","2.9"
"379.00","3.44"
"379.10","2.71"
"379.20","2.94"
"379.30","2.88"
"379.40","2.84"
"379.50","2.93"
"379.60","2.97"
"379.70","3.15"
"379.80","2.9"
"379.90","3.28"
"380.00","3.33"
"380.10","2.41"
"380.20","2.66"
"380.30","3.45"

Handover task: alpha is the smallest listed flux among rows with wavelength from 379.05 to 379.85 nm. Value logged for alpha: 2.71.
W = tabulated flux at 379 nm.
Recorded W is 3.44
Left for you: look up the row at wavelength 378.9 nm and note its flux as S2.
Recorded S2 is 2.9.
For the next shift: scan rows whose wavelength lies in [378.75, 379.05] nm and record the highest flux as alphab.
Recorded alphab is 3.44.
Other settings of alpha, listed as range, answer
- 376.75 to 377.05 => 2.79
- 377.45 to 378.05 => 2.4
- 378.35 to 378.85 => 2.97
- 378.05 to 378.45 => 2.55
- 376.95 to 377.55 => 2.53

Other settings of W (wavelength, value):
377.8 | 3.13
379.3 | 2.88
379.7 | 3.15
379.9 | 3.28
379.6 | 2.97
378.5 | 2.98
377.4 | 2.53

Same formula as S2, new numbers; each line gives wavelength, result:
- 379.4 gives 2.84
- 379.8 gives 2.9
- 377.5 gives 2.67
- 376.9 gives 3.08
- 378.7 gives 3.12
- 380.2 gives 2.66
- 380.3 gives 3.45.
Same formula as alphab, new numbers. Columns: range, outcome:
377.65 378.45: 3.81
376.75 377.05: 3.08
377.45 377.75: 3.94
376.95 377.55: 4.78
